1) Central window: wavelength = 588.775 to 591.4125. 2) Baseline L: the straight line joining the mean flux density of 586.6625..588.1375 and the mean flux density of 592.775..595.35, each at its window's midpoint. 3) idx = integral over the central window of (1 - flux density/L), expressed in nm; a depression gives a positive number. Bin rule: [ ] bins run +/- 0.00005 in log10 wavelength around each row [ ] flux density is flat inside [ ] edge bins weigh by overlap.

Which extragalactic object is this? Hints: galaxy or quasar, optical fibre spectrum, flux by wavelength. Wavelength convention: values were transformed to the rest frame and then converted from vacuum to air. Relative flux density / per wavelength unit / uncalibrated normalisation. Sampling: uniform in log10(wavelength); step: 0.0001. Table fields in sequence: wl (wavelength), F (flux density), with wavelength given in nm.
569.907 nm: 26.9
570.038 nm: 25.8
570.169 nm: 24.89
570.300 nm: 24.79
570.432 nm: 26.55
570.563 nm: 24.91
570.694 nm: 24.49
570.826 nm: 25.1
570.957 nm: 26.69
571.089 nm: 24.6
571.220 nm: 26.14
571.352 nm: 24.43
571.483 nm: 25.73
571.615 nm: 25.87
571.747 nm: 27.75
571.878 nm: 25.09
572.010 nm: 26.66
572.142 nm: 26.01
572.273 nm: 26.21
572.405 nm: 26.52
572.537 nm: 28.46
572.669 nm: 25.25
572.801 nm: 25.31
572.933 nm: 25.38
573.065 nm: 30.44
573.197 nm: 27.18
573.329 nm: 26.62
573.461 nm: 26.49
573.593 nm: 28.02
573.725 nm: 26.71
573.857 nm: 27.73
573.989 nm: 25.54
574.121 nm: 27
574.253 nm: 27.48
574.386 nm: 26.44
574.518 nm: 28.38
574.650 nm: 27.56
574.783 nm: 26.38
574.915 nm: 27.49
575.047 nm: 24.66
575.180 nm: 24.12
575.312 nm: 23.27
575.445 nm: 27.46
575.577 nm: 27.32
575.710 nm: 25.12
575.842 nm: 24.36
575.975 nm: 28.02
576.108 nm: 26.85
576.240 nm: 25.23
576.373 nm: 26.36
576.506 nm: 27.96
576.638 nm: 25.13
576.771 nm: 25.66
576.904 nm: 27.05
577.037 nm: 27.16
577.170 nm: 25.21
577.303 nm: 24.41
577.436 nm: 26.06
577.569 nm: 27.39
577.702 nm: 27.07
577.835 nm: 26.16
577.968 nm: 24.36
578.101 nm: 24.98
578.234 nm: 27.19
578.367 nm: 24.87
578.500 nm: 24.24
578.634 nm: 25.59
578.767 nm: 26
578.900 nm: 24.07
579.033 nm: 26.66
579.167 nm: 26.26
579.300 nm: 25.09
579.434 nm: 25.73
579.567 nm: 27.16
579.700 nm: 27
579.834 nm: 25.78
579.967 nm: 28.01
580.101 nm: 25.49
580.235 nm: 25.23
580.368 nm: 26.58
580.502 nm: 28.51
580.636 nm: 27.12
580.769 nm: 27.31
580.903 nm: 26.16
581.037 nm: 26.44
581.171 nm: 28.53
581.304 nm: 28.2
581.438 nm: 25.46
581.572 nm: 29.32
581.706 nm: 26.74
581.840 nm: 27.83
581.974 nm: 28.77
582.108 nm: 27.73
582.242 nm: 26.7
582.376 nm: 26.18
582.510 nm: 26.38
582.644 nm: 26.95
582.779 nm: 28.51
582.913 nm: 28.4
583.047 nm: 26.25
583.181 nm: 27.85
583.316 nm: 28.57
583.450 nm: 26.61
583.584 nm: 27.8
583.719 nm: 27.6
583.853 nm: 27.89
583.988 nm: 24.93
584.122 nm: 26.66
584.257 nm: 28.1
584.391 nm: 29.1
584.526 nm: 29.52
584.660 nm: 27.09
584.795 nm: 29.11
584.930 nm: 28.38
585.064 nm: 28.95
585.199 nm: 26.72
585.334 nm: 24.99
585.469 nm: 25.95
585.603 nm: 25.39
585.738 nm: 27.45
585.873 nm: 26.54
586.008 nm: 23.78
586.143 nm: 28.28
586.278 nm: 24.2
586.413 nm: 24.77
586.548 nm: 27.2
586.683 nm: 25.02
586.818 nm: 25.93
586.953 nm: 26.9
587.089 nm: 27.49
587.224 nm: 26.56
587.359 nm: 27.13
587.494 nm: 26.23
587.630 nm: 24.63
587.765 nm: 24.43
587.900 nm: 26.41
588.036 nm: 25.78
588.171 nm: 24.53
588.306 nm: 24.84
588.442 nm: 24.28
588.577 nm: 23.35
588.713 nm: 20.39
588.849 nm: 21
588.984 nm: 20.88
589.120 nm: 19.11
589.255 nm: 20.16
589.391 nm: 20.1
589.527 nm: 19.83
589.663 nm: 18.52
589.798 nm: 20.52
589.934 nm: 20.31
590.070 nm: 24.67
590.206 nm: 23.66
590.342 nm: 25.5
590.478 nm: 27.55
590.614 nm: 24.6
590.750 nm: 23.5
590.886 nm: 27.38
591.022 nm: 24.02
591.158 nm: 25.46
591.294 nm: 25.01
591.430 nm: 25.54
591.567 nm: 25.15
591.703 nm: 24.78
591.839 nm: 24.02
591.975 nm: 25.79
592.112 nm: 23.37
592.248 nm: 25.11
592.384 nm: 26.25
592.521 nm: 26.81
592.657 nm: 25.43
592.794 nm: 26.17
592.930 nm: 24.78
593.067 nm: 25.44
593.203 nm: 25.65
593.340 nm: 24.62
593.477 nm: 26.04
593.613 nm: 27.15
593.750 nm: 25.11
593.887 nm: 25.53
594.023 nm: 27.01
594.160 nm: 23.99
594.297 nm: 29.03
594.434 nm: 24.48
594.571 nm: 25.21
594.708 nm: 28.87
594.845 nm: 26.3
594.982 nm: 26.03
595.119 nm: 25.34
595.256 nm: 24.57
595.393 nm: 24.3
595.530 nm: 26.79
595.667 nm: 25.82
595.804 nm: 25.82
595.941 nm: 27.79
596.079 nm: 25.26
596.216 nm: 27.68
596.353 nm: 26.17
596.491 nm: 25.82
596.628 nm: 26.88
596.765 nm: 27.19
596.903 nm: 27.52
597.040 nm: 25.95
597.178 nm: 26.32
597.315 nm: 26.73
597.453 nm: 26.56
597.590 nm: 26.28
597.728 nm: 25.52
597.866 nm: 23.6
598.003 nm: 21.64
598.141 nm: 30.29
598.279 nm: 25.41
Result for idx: 0.32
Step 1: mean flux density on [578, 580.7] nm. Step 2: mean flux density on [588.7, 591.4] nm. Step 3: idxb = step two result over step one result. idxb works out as 0.9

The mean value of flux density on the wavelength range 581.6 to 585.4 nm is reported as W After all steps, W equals 27.5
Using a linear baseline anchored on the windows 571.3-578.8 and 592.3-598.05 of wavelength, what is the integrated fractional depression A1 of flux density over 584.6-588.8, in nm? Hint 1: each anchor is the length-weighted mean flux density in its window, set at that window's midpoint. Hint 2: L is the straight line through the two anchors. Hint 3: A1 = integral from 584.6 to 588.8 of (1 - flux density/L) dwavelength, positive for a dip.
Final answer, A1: 0.04 nm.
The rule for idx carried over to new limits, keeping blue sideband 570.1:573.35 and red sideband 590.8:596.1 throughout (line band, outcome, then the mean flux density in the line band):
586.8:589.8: 0.27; 23.5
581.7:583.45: -0.11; 27.4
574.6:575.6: 0.00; 26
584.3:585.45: -0.09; 27.9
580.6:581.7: -0.06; 27.3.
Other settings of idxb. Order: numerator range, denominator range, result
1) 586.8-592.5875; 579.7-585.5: 0.88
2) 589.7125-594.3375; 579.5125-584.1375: 0.92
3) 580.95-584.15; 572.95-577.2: 1.03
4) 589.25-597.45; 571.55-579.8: 0.96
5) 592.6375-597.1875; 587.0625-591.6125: 1.10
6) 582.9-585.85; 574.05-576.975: 1.04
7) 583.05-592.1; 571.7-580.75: 0.96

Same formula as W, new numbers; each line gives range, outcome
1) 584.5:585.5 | 27.6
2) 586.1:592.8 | 24.3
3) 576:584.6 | 26.7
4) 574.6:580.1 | 26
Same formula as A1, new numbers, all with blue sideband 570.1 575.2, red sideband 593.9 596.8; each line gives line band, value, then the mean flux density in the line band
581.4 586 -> -0.190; 27.3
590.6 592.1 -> 0.071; 25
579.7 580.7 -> -0.016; 26.7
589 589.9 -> 0.220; 19.8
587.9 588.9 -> 0.096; 23.7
